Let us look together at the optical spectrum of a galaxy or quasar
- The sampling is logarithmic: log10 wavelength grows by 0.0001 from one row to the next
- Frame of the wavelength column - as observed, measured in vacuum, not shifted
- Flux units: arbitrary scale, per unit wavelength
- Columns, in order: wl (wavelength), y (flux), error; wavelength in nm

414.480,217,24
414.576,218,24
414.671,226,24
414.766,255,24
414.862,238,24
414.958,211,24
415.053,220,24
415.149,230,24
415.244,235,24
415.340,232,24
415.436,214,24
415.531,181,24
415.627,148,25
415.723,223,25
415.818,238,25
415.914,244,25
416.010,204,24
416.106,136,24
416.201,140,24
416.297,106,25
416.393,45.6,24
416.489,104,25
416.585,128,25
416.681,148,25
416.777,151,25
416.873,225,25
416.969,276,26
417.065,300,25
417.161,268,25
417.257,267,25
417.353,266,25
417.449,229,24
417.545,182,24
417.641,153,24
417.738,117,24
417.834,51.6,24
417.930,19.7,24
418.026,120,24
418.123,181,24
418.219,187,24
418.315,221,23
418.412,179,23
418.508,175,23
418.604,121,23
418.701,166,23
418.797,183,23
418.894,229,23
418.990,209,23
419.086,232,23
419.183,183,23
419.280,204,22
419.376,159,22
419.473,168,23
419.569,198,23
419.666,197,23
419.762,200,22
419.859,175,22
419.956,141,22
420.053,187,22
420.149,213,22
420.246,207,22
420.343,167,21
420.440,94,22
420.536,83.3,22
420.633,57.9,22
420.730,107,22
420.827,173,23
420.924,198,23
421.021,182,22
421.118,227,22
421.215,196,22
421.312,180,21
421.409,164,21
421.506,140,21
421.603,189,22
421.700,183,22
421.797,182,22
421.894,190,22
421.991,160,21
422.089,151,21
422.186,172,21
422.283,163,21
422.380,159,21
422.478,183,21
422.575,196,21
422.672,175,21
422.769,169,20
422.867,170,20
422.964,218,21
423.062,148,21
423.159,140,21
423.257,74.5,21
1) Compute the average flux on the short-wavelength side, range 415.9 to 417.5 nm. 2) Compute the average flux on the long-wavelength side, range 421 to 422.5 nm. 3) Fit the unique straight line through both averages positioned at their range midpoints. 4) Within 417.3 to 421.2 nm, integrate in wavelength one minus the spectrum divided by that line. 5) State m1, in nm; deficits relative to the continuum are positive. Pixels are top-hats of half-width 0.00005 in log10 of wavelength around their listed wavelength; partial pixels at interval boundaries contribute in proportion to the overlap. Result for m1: 0.292 nm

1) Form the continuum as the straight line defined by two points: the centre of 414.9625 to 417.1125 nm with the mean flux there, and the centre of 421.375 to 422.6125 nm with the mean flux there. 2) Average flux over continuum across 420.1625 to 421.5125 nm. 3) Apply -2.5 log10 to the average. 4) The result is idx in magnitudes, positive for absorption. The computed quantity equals 0.11 mag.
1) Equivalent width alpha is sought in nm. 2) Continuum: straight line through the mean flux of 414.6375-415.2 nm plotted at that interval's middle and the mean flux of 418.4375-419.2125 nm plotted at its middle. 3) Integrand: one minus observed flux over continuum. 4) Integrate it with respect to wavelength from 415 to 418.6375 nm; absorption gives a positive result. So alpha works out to 0.50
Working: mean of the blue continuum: 230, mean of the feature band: 181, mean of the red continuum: 187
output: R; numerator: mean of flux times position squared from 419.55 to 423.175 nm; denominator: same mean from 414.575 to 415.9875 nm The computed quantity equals 0.79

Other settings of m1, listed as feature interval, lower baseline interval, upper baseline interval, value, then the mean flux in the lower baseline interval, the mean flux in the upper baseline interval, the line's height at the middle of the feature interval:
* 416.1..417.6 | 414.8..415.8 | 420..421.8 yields 0.093 nm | 214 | 164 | 201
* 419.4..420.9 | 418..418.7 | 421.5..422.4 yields 0.105 nm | 170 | 171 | 170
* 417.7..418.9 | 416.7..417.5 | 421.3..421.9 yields 0.409 nm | 244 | 174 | 225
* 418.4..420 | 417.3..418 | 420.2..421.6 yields -0.350 nm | 146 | 156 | 151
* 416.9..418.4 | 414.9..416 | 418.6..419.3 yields 0.101 nm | 216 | 195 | 202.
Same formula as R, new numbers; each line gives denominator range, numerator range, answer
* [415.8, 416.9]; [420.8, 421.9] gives 1.24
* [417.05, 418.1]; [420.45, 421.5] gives 0.89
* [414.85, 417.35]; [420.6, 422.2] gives 0.88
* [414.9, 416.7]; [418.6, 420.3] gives 1.07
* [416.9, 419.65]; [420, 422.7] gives 0.90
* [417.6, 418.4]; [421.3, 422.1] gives 1.31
